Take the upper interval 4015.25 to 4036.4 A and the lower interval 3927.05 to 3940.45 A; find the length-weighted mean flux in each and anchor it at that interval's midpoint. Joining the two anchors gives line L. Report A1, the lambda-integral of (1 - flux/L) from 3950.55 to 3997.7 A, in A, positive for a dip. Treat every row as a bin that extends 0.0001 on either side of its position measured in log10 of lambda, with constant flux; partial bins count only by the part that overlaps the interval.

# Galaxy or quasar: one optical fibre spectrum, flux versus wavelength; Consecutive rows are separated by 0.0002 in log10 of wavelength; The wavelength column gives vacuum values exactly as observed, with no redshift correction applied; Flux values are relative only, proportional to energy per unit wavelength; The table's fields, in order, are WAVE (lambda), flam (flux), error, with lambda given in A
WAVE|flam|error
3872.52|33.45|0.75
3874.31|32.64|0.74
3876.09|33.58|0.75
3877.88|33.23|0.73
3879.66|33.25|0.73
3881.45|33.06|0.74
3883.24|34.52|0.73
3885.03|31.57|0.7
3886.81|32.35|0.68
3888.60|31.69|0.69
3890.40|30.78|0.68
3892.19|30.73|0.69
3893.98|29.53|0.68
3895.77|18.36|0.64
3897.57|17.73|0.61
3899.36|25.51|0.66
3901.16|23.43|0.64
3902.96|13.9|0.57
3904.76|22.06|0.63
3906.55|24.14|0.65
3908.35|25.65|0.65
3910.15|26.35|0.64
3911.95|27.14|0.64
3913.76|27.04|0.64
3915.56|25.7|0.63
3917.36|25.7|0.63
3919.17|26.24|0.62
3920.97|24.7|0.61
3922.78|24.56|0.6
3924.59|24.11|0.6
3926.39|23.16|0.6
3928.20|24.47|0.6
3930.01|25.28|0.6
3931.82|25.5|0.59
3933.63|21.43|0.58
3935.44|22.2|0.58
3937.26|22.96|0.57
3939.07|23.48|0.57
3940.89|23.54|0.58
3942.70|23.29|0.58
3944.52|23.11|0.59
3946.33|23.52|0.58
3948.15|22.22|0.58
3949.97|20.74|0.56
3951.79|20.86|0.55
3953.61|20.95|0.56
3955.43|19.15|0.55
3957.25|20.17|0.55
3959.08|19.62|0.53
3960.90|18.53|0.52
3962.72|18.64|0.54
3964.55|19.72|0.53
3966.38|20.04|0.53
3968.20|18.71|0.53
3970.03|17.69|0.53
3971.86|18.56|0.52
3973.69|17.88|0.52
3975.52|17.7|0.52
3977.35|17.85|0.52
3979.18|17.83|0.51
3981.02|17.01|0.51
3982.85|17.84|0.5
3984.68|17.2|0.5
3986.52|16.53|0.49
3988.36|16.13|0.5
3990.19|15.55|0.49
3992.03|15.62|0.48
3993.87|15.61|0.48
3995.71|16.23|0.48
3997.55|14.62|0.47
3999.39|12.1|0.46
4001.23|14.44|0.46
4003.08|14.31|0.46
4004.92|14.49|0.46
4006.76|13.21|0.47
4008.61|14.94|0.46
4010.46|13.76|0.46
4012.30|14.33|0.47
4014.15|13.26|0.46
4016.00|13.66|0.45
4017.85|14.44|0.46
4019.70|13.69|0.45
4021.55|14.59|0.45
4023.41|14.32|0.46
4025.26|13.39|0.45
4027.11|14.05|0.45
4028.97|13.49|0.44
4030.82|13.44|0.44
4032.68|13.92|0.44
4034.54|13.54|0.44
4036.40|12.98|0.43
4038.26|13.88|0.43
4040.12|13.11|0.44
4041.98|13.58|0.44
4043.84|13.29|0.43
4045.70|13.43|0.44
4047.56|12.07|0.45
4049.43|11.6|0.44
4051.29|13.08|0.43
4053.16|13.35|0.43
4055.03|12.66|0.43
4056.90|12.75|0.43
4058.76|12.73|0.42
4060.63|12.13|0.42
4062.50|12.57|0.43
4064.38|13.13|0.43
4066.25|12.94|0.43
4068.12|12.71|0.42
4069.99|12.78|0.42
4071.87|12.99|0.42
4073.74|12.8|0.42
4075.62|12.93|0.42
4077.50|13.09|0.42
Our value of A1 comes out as 3.2 A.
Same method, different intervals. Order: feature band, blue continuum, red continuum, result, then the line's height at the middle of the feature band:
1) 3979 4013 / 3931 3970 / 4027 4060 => 3.93 A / 17.3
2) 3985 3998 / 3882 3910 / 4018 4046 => 1.16 A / 17.4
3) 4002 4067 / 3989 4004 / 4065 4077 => 1.91 A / 13.8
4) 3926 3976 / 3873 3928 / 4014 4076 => 2.48 A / 22.2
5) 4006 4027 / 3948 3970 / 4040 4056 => 1.84 A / 15.3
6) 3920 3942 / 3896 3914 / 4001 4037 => -3.04 A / 20.9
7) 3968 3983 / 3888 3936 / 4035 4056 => 0.99 A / 19.1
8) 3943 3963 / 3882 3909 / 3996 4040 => -0.36 A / 20.4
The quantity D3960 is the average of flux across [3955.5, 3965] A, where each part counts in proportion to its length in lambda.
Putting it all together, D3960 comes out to 19.3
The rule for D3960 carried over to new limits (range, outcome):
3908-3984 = 21.9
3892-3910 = 22.9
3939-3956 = 22.1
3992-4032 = 14.1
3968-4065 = 14.5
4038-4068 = 12.9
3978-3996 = 16.6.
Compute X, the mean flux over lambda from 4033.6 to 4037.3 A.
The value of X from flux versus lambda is 13.2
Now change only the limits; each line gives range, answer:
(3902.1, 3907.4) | 20.1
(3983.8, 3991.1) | 16.3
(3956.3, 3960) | 19.9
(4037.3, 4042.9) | 13.5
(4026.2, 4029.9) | 13.8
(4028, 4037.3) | 13.5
